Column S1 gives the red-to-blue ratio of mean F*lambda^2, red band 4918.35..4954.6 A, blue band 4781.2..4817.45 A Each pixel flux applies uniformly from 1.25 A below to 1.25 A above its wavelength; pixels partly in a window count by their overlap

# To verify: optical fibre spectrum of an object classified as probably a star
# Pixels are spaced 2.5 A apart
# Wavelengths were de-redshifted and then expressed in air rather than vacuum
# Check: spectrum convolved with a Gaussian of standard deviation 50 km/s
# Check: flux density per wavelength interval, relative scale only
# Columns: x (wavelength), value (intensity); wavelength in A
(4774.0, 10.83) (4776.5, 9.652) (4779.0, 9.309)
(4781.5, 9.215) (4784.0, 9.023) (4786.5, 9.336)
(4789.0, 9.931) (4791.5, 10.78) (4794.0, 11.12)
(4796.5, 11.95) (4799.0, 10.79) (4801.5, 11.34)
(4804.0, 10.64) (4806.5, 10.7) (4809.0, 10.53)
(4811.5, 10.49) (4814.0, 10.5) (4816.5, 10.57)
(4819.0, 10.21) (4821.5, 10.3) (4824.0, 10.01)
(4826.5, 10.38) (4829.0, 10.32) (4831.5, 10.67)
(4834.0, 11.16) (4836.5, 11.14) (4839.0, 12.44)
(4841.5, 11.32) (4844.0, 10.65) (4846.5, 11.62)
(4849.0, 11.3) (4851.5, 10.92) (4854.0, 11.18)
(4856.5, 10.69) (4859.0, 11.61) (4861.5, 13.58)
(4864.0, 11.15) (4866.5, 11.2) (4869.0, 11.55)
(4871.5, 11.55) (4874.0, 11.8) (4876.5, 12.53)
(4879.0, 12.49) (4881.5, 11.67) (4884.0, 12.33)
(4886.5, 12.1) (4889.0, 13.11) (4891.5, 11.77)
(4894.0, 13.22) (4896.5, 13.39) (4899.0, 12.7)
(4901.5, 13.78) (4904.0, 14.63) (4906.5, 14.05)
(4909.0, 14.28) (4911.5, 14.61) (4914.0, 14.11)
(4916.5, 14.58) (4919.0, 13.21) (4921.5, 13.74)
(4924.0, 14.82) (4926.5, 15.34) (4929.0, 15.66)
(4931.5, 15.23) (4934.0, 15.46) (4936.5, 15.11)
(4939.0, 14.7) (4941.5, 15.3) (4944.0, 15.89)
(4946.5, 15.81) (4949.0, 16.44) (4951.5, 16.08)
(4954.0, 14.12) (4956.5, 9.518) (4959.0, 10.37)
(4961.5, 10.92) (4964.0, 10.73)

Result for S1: 1.5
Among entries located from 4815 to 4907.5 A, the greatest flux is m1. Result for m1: 14.63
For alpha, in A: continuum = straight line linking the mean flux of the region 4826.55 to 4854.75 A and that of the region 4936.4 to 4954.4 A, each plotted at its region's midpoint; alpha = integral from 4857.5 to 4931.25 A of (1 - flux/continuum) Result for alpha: 1.4 A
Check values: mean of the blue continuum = 11.1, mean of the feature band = 13.1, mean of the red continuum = 15.5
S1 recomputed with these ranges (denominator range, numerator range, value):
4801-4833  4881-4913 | 1.30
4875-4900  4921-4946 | 1.24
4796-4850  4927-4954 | 1.50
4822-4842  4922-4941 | 1.45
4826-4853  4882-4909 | 1.21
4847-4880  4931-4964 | 1.25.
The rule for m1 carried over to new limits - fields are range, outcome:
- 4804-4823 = 10.7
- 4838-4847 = 12.44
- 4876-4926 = 14.82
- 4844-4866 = 13.58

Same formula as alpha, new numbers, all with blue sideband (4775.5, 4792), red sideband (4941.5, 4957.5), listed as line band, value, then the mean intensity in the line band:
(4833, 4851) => 0.04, 11.4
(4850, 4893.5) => 1.65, 11.9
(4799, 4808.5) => -0.63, 10.9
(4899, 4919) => -0.93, 14.1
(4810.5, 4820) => 0.09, 10.4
